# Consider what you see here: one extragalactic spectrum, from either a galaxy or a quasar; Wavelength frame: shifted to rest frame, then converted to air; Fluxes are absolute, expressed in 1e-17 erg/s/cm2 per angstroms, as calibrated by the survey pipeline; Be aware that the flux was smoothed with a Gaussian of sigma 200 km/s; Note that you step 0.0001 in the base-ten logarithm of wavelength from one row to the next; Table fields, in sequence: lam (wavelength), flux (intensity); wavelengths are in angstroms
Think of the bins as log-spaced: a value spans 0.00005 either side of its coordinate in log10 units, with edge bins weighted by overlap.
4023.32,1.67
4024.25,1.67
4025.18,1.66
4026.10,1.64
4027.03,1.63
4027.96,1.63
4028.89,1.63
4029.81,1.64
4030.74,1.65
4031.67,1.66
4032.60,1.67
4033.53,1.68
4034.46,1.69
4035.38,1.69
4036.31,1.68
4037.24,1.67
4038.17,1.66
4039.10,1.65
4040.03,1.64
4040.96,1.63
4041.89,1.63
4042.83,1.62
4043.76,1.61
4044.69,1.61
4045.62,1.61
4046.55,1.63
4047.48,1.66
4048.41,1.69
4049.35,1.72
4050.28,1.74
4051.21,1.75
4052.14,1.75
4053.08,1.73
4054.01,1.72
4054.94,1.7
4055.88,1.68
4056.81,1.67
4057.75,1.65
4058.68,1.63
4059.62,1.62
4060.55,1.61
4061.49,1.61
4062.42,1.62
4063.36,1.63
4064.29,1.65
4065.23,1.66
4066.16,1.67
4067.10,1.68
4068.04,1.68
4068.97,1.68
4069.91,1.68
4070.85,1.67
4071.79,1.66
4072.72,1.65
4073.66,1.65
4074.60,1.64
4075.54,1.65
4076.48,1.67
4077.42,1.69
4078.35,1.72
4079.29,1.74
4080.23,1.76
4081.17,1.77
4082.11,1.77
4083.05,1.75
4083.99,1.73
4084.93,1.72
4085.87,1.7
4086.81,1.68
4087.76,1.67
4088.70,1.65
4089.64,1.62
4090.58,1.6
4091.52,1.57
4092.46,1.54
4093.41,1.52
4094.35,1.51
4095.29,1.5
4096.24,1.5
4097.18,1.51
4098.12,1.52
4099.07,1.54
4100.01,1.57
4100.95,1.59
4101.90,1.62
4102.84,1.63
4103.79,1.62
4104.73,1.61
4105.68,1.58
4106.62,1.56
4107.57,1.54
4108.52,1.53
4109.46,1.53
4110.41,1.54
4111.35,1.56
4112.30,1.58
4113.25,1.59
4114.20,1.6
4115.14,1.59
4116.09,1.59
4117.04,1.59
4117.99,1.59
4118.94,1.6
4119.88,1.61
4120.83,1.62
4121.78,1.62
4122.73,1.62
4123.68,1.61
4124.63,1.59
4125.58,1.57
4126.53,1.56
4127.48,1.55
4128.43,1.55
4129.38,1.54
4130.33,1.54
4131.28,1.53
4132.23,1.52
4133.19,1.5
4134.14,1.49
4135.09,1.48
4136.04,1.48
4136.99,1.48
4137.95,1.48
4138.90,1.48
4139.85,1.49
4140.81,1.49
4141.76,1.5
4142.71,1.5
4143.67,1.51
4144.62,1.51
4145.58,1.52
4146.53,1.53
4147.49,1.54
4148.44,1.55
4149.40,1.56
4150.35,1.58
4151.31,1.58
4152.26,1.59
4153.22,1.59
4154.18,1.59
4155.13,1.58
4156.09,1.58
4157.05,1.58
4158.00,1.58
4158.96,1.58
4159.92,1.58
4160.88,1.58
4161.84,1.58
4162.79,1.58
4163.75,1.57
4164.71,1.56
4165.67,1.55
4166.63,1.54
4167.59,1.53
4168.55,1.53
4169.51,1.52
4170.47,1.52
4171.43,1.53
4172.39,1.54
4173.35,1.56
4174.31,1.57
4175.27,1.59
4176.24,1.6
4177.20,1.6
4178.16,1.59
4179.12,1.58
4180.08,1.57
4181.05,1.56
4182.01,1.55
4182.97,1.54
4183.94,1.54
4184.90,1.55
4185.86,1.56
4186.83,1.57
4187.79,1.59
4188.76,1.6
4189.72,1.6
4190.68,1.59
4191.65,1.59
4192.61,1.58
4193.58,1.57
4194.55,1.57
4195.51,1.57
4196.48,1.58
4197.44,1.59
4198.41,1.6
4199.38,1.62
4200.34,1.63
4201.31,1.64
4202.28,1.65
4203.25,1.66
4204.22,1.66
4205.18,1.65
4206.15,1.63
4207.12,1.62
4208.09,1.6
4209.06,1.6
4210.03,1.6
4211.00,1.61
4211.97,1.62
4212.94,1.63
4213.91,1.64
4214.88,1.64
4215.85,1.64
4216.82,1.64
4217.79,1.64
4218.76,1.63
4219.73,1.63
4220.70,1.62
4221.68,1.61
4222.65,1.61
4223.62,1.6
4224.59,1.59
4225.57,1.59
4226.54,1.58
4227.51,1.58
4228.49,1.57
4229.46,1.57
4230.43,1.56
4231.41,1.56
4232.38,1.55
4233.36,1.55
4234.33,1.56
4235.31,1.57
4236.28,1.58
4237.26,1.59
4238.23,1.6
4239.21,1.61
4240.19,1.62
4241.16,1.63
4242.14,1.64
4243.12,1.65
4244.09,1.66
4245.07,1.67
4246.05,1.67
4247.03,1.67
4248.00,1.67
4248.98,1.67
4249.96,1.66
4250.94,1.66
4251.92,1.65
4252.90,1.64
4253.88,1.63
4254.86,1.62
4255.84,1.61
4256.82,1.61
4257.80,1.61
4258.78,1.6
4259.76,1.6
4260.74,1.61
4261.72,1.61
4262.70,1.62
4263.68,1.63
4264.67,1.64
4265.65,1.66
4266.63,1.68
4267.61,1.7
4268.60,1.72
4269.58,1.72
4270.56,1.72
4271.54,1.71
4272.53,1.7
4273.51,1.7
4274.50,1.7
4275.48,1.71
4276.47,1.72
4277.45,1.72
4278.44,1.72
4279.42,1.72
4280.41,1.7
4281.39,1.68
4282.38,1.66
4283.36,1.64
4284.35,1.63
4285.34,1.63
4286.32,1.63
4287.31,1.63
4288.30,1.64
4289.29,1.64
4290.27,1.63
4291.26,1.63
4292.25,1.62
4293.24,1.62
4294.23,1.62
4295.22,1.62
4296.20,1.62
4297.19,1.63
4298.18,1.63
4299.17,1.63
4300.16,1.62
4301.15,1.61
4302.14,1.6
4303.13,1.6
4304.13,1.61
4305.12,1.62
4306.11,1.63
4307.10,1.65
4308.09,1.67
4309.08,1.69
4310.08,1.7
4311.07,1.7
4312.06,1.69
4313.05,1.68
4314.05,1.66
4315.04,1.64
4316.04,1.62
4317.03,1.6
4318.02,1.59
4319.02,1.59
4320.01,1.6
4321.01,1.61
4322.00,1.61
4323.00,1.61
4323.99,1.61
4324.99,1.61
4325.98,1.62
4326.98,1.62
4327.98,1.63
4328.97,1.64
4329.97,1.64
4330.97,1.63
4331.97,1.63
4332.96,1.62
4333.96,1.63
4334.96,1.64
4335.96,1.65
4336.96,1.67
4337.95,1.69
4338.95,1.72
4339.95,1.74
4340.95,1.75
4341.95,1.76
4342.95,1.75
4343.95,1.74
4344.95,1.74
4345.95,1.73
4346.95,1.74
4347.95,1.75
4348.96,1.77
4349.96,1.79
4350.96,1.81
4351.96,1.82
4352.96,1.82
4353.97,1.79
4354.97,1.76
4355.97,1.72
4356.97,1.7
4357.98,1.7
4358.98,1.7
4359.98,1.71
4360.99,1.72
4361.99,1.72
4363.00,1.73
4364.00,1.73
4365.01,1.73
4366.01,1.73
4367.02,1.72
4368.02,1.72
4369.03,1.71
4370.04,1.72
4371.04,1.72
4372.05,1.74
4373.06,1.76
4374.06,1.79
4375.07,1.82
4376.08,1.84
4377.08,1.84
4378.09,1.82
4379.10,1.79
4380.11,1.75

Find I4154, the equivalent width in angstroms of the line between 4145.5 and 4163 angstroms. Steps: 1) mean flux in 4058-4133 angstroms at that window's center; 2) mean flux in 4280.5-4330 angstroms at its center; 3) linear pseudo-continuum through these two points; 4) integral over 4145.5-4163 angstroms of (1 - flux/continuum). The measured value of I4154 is 0.5 angstroms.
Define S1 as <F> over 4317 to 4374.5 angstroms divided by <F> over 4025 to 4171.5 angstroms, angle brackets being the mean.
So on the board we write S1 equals 1.1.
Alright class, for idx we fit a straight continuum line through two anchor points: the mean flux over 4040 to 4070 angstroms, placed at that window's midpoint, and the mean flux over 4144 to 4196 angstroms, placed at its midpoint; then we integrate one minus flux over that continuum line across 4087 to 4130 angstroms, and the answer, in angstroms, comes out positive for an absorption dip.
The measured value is 1.1 angstroms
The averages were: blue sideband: 1.66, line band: 1.58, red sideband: 1.57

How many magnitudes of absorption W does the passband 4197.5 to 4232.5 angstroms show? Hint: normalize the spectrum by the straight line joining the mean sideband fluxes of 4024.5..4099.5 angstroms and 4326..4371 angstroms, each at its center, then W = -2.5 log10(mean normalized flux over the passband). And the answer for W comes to 0.05 mag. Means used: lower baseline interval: 1.65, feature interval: 1.61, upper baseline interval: 1.71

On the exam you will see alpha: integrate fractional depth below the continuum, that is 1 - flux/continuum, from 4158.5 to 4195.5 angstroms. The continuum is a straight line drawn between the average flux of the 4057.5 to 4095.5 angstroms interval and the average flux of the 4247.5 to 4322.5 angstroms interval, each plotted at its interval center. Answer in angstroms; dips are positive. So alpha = 1.9 angstroms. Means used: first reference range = 1.66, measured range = 1.57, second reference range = 1.65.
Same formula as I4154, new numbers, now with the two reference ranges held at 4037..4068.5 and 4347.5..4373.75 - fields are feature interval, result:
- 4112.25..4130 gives 1.0 angstroms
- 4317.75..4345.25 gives 1.3 angstroms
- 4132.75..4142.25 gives 1.1 angstroms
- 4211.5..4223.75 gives 0.6 angstroms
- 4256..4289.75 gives 1.1 angstroms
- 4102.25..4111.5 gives 0.6 angstroms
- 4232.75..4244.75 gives 0.7 angstroms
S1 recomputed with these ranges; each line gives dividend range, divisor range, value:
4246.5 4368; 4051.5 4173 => 1.05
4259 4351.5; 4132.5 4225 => 1.06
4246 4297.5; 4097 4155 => 1.06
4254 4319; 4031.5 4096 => 0.99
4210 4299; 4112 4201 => 1.05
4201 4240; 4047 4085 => 0.95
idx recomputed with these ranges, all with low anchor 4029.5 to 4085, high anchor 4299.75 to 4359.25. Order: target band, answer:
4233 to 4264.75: 0.96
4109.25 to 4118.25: 0.52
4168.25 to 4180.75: 0.84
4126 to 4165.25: 3.14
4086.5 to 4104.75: 1.06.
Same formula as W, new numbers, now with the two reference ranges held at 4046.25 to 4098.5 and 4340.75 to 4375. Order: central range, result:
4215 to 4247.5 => 0.065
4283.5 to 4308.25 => 0.065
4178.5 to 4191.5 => 0.081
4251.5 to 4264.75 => 0.062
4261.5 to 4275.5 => 0.023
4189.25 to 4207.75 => 0.056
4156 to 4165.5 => 0.072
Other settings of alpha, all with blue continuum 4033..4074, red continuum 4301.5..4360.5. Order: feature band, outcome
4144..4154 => 0.7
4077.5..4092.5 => -0.2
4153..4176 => 1.5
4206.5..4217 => 0.3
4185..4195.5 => 0.6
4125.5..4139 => 1.2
